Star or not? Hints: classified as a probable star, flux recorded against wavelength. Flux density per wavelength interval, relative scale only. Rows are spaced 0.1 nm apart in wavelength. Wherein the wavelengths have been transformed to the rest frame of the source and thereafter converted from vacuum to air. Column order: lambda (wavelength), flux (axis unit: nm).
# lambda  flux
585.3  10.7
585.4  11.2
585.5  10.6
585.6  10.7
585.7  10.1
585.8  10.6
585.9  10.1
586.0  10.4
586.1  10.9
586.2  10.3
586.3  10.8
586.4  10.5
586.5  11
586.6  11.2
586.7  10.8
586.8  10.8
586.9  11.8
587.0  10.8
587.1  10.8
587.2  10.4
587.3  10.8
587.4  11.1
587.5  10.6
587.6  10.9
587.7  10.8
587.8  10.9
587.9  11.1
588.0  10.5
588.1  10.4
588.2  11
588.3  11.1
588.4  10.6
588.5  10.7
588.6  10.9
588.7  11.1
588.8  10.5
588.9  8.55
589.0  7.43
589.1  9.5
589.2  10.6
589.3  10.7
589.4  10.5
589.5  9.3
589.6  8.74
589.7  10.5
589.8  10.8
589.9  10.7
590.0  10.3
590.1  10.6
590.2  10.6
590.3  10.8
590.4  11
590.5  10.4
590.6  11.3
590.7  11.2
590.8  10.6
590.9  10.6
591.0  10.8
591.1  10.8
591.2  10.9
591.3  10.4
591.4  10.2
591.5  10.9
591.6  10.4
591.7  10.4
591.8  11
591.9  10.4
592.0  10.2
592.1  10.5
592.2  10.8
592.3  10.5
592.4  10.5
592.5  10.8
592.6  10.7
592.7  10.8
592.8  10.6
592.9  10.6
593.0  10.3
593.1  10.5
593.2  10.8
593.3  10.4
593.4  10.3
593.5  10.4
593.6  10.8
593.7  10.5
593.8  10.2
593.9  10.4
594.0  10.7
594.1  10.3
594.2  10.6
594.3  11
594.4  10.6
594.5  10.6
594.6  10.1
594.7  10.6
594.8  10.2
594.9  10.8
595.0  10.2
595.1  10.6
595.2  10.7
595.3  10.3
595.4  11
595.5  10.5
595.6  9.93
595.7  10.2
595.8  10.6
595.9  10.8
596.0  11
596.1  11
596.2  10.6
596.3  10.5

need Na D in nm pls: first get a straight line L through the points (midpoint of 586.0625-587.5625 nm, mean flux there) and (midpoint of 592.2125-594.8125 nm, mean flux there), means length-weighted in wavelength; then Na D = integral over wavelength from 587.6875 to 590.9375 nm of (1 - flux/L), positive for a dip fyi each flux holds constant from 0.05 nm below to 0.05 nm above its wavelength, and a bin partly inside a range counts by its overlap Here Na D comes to 0.09 nm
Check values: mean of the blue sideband 10.8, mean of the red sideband 10.5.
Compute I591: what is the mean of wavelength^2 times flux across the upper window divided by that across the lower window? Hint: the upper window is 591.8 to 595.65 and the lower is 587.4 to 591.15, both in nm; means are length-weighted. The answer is 1.02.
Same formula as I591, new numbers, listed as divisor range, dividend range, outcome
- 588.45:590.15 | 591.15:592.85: 1.06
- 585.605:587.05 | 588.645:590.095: 0.94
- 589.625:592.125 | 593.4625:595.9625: 1.00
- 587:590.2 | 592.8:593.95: 1.02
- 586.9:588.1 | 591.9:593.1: 0.99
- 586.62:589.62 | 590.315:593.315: 1.03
